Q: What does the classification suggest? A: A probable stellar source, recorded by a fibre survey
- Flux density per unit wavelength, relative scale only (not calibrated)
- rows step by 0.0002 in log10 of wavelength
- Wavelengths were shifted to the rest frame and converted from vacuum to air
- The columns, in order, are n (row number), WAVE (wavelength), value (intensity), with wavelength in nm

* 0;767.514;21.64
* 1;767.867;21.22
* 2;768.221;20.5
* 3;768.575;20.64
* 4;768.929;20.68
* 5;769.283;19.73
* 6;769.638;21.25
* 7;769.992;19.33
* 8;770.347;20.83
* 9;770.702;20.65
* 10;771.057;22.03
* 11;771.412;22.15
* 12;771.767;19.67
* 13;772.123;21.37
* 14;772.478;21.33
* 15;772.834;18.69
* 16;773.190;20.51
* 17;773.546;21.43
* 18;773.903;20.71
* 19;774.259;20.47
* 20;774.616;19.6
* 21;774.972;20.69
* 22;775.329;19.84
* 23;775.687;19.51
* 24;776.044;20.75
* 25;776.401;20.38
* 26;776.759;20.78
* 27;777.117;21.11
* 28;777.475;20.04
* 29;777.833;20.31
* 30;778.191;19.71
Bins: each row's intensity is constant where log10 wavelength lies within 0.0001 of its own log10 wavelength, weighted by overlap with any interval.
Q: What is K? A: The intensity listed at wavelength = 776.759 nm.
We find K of 20.78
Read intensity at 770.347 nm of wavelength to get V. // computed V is 20.83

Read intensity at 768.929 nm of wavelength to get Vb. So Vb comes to 20.68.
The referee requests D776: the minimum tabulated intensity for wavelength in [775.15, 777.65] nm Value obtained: 19.51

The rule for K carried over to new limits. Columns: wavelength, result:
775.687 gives 19.51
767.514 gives 21.64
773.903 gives 20.71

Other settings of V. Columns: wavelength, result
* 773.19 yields 20.51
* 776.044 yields 20.75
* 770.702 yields 20.65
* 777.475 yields 20.04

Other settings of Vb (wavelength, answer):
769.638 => 21.25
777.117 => 21.11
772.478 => 21.33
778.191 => 19.71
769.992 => 19.33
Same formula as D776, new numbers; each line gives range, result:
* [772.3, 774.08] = 18.69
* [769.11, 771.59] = 19.33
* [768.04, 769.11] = 20.5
